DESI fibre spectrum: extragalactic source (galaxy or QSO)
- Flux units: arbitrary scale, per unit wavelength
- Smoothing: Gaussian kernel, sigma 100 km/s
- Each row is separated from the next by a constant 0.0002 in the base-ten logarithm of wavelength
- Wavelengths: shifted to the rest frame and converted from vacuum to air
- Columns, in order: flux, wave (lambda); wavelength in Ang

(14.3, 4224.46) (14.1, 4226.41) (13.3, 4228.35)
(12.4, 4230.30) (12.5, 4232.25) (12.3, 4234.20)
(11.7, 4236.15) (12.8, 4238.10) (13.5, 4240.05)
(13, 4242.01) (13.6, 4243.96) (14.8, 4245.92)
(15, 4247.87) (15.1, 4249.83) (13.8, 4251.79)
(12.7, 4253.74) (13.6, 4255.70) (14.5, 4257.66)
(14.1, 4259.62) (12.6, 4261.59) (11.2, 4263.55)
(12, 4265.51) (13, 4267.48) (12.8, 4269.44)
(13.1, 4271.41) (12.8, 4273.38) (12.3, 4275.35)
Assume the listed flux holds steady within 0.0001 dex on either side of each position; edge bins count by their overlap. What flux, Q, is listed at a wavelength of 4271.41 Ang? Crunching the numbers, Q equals 13.1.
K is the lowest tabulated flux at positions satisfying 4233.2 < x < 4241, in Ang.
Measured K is 11.7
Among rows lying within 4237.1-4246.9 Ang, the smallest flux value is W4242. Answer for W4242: 12.8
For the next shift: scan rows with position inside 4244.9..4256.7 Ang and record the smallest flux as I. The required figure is 12.7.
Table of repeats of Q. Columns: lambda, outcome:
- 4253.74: 12.7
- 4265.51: 12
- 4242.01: 13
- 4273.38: 12.8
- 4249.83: 15.1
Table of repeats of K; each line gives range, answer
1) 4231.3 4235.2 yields 12.3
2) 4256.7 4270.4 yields 11.2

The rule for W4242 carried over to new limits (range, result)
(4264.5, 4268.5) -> 12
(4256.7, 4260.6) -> 14.1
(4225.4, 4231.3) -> 12.4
